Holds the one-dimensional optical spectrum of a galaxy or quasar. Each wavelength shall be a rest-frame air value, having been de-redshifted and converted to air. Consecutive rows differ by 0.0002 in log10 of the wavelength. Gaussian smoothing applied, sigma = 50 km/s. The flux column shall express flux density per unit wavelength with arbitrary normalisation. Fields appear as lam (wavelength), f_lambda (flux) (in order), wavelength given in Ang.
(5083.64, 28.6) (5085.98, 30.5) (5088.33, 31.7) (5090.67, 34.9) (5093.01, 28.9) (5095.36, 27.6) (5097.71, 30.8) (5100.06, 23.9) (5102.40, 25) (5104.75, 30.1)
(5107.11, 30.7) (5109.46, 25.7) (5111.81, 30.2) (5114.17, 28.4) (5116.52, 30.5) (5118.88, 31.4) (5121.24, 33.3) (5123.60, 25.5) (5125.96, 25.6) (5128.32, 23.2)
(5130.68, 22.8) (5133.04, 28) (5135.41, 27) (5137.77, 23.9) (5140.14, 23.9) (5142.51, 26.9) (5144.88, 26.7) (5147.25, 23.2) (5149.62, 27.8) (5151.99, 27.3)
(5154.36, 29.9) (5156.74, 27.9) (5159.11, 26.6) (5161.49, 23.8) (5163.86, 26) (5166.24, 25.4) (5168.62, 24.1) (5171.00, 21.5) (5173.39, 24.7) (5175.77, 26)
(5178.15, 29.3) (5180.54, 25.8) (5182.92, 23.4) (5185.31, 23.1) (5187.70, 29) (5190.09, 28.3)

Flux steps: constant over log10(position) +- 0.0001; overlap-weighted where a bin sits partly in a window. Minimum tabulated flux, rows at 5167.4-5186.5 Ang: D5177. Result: 21.5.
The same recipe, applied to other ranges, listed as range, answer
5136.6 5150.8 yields 23.2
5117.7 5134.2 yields 22.8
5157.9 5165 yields 23.8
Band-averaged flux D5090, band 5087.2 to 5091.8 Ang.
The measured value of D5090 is 33.3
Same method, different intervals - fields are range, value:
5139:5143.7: 25.4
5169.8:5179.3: 25.4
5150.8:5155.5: 28.6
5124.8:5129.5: 24.4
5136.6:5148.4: 24.9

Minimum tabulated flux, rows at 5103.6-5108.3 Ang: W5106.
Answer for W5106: 30.1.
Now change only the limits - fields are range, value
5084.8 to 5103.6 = 23.9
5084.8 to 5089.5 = 30.5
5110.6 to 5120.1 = 28.4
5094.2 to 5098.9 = 27.6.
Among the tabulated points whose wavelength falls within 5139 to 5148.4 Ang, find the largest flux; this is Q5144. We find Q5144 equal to 26.9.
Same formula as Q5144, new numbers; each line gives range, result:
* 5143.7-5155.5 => 29.9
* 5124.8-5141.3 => 28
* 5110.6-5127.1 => 33.3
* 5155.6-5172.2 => 27.9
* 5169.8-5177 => 26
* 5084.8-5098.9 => 34.9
